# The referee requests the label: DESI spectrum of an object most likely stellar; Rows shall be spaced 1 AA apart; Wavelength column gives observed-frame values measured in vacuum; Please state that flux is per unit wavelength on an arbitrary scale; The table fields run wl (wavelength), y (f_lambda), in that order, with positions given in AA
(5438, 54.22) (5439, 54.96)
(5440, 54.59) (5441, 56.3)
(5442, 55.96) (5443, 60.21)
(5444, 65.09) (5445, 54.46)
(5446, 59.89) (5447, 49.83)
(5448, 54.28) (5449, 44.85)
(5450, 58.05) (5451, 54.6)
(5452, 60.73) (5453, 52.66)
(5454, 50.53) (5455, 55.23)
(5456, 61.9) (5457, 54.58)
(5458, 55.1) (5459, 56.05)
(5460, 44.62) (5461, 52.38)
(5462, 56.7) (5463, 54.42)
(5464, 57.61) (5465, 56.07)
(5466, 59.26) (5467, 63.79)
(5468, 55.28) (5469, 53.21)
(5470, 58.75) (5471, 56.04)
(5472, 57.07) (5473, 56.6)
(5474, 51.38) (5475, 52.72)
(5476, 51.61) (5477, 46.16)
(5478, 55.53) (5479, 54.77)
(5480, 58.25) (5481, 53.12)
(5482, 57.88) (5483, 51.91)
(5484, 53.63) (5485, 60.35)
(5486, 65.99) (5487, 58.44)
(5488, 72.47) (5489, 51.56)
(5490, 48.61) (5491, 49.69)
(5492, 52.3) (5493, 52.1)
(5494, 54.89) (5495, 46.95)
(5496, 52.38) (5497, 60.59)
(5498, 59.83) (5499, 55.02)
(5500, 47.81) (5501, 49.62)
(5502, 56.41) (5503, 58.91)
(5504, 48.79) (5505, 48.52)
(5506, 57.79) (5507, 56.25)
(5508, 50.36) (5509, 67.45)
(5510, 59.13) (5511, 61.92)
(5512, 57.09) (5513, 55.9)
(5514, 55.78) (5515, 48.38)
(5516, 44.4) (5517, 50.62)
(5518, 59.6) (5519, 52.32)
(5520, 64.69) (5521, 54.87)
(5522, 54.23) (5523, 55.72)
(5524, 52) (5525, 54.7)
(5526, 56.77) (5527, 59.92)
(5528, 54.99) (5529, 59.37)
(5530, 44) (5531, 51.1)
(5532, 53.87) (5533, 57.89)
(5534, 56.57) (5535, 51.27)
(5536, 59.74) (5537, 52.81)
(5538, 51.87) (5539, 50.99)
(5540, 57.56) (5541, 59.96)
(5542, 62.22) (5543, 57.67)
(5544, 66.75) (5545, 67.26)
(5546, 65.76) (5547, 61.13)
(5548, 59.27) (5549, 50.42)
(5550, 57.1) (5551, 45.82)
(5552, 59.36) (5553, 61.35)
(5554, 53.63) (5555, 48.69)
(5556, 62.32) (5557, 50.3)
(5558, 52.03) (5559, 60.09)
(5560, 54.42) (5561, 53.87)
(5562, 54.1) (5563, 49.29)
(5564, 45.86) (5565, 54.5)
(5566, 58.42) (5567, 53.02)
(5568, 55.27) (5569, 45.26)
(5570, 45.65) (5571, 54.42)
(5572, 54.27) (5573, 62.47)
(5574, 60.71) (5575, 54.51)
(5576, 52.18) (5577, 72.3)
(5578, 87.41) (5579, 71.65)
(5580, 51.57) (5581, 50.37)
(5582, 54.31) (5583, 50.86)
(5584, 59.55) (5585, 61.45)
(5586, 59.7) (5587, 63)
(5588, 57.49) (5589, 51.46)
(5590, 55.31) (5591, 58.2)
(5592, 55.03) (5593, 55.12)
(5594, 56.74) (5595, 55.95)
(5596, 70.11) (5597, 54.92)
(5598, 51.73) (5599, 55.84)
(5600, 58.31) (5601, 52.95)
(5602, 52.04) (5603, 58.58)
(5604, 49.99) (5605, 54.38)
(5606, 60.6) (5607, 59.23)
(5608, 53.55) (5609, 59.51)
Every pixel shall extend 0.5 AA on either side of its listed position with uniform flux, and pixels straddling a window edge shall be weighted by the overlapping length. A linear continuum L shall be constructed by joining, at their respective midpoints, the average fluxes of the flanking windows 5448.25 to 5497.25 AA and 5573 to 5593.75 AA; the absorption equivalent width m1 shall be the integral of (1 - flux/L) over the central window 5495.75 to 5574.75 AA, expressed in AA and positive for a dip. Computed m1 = 2.8 AA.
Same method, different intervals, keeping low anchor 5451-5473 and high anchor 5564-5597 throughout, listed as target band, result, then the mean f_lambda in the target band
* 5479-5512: 0.4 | 55.6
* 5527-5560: 0.4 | 56.4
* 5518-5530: 0.2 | 55.9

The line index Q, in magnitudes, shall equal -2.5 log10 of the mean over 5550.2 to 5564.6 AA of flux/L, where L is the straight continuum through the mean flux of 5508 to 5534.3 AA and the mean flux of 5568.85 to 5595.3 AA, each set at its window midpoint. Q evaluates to 0.061 mag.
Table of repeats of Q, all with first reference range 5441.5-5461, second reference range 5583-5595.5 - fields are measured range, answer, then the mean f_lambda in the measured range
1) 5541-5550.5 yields -0.08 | 60.8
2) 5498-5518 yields 0.03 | 54.5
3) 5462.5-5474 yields -0.03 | 56.9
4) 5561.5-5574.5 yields 0.07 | 53.3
